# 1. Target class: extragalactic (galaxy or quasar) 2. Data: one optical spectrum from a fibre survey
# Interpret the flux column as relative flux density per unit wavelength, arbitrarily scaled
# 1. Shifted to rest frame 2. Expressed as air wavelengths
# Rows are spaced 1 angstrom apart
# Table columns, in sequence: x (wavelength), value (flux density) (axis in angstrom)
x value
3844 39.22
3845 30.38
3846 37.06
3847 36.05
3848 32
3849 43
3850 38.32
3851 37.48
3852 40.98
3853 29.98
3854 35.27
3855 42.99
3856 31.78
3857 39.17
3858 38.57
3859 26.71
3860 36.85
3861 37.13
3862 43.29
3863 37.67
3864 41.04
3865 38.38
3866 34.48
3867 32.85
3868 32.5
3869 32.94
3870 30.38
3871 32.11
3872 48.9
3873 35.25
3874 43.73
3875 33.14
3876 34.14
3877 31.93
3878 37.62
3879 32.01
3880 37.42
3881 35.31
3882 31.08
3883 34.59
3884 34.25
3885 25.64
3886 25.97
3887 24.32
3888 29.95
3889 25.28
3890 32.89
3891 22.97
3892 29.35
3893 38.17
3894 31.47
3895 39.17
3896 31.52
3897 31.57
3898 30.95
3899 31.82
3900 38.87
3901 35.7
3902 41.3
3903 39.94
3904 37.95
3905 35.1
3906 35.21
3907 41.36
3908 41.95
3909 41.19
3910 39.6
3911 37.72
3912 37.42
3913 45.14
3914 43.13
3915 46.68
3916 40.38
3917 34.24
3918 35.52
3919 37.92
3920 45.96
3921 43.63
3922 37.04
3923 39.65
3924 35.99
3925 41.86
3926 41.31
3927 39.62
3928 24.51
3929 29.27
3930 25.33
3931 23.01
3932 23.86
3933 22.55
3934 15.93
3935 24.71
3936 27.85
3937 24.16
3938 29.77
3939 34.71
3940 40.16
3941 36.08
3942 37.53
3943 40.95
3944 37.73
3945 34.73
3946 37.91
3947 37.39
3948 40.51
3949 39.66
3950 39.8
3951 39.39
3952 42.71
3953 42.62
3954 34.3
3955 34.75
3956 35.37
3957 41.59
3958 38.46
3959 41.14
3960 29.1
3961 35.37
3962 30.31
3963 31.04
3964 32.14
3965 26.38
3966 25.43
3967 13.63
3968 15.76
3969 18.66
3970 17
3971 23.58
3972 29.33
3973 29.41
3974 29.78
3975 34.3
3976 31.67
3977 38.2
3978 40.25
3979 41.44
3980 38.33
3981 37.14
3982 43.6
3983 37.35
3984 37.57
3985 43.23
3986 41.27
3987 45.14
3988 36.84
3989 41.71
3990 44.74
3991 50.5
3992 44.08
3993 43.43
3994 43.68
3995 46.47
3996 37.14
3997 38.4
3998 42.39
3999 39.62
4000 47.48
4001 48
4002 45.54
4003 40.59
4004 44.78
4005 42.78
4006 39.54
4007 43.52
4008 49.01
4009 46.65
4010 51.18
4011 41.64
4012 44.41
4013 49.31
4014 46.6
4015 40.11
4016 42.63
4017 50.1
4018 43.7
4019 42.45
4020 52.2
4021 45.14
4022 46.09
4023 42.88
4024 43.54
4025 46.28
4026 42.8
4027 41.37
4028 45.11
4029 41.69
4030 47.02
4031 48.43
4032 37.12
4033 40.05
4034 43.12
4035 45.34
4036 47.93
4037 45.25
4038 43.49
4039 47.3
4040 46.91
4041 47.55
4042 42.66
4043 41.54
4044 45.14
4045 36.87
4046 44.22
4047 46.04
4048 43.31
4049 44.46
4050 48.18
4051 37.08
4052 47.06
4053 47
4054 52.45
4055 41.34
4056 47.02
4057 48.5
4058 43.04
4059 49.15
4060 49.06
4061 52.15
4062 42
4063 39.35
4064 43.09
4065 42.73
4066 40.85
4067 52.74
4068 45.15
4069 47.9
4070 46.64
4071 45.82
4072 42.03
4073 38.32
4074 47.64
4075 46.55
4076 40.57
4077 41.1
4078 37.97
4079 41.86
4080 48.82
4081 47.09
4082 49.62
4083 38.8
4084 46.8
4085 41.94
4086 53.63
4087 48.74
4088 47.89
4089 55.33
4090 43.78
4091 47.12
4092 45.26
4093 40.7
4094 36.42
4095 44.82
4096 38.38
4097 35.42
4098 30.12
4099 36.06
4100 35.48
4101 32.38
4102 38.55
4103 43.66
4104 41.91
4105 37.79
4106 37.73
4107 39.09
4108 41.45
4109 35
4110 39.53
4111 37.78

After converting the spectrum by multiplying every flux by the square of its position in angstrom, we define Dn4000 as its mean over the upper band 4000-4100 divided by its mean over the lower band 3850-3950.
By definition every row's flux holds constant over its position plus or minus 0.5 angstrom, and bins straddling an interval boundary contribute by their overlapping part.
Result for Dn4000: 1.37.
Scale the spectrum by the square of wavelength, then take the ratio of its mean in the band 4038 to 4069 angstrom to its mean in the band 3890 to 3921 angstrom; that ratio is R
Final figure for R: 1.3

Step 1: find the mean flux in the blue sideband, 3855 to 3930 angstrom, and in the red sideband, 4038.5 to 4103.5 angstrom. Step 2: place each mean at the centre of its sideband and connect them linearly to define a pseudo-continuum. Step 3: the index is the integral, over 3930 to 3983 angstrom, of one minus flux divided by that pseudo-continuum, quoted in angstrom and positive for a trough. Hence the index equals 8.5 angstrom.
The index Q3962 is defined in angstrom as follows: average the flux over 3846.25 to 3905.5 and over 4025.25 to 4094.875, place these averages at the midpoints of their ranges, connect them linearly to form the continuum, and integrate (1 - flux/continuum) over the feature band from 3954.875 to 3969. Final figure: 3.3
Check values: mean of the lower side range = 34.8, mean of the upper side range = 44.8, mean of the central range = 30.2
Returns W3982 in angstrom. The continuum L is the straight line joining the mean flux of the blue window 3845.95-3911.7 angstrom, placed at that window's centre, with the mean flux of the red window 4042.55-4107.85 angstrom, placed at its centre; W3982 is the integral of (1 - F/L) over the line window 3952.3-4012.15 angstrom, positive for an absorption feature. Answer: 3.1 angstrom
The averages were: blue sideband 35.2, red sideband 43.5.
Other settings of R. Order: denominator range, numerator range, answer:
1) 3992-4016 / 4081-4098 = 1.05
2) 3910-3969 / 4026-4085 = 1.37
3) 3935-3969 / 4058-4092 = 1.43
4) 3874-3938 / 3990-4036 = 1.37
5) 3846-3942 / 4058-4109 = 1.36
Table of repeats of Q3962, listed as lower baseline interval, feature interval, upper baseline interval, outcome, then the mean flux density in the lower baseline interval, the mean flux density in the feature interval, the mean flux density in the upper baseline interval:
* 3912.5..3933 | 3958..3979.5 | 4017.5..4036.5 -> 5.6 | 36.4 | 29.4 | 44.3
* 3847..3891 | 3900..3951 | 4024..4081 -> 2.2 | 34.7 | 36.1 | 44.6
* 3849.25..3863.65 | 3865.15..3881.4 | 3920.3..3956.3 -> 0.5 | 37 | 35.4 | 34.4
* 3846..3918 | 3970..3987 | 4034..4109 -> 1.7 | 35.7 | 35.7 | 43.7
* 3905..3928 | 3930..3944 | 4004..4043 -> 3.9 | 39.7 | 29.5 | 44.8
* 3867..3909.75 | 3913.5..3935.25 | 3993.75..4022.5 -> 1.7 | 34.2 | 34.3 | 44.5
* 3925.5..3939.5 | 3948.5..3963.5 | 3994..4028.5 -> -2.1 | 27.6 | 37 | 44.4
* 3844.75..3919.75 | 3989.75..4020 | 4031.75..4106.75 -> -2.6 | 35.7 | 44.5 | 43.7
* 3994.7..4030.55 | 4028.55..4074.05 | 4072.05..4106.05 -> -1.5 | 44.4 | 44.8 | 42.4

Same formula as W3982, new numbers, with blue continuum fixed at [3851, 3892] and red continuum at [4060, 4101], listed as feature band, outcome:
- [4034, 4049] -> -0.95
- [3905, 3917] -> -1.44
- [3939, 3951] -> -0.24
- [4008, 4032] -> -2.52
